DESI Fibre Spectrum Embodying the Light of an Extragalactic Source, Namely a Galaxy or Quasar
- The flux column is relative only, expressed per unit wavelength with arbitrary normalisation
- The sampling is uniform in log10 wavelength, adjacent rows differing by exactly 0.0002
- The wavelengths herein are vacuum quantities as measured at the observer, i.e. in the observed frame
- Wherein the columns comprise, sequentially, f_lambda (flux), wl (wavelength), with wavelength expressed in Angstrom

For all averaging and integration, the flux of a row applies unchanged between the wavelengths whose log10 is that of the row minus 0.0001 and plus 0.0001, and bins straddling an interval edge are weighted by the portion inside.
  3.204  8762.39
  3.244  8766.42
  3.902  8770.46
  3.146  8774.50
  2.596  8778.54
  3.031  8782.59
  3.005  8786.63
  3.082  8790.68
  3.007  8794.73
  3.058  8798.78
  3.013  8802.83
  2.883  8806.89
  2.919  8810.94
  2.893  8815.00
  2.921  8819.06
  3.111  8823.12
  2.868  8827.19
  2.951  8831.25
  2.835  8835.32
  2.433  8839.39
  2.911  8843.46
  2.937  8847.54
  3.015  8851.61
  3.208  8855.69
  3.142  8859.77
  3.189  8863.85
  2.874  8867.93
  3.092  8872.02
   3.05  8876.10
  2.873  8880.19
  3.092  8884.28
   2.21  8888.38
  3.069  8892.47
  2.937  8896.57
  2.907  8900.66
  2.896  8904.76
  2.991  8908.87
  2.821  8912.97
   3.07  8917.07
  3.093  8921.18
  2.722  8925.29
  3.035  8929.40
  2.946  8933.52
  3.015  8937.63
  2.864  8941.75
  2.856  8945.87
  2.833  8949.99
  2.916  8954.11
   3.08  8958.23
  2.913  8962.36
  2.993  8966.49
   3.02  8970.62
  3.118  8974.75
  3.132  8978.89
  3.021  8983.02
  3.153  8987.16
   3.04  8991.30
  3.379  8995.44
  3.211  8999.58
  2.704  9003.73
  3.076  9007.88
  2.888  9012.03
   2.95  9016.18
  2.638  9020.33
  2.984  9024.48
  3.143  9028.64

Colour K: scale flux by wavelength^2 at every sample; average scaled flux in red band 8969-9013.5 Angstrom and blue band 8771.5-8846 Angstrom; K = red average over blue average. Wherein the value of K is 1.1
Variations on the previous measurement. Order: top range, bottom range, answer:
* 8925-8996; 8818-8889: 1.04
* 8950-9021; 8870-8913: 1.06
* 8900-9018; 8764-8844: 1.03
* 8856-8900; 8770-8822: 1.00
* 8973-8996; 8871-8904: 1.10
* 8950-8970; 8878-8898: 1.06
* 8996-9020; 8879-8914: 1.06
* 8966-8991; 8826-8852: 1.12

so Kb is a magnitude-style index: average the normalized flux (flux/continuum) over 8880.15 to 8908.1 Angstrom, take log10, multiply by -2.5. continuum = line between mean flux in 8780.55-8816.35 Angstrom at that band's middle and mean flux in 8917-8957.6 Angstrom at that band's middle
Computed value 0.03 mag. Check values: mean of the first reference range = 2.99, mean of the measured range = 2.86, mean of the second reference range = 2.93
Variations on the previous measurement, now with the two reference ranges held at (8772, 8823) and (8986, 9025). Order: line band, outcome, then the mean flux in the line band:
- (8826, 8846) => 0.068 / 2.8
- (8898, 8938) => 0.016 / 2.95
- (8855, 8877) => -0.037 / 3.09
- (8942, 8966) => 0.027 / 2.92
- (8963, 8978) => -0.015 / 3.04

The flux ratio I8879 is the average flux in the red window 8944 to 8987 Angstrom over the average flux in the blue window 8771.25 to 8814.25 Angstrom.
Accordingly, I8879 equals 1.00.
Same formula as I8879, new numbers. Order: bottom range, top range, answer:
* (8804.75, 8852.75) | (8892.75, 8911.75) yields 1.02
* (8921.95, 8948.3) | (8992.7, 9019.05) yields 1.04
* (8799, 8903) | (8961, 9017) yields 1.04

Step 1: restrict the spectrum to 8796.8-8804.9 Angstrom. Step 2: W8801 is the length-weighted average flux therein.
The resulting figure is 3.03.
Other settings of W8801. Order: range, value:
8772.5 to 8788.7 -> 2.94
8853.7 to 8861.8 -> 3.17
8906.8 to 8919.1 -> 2.96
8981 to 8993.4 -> 3.07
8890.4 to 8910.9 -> 2.96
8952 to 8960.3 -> 3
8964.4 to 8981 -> 3.07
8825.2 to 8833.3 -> 2.91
